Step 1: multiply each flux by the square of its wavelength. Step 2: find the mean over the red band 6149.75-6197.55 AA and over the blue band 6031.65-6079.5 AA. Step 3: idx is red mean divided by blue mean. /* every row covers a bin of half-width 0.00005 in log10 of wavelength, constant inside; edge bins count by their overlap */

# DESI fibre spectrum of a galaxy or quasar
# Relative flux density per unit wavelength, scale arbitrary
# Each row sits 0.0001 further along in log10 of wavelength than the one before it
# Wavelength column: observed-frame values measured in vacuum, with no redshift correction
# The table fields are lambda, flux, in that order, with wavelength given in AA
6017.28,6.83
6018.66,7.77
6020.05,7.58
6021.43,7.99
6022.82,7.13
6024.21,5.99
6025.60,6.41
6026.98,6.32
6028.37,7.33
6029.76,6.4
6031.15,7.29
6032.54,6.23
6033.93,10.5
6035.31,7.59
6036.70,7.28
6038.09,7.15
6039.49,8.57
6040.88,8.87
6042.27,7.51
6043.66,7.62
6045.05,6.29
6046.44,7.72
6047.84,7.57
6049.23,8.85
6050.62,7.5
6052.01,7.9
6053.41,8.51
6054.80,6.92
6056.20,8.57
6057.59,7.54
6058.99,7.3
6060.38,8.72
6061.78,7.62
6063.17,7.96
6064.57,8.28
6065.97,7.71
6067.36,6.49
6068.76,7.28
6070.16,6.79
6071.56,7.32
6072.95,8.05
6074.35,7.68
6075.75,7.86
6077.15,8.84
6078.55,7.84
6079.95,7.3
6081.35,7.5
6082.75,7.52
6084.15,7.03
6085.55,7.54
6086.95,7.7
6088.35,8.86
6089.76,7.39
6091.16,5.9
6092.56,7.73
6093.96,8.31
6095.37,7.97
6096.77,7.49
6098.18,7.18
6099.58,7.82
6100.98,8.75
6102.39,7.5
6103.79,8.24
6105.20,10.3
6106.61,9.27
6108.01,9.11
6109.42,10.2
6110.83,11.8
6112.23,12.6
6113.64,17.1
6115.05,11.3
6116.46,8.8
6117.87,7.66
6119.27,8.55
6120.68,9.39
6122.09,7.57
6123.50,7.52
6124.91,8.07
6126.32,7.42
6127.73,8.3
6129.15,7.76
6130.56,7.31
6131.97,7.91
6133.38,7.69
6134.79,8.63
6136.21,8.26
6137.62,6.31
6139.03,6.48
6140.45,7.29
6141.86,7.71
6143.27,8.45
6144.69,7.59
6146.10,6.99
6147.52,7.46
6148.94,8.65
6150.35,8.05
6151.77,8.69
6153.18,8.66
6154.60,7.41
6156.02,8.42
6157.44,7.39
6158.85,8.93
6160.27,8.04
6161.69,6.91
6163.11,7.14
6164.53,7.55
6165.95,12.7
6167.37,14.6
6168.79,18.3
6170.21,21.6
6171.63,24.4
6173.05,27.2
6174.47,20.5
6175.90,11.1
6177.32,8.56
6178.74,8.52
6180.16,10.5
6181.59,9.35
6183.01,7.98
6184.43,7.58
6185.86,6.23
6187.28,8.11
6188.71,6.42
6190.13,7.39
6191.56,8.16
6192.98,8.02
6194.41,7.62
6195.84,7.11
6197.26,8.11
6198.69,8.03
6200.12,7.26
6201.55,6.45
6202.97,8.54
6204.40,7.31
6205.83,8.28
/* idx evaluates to 1.4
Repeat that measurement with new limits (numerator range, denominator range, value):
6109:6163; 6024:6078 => 1.14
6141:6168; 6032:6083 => 1.13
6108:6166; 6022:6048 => 1.20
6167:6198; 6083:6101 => 1.57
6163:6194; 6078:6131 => 1.43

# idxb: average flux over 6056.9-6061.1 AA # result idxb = 7.85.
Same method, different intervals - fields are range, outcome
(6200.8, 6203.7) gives 7.5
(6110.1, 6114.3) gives 13.8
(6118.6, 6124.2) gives 8.25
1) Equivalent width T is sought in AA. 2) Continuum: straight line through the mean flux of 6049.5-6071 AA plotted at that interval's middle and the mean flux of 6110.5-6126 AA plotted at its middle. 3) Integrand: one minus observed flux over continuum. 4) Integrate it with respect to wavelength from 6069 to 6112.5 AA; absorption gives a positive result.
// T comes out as 3.4 AA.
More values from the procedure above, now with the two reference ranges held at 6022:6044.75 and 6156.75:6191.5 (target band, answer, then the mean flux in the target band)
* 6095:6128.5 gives 1.67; 9.17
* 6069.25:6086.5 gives 2.12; 7.6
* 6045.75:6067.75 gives 0.56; 7.84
